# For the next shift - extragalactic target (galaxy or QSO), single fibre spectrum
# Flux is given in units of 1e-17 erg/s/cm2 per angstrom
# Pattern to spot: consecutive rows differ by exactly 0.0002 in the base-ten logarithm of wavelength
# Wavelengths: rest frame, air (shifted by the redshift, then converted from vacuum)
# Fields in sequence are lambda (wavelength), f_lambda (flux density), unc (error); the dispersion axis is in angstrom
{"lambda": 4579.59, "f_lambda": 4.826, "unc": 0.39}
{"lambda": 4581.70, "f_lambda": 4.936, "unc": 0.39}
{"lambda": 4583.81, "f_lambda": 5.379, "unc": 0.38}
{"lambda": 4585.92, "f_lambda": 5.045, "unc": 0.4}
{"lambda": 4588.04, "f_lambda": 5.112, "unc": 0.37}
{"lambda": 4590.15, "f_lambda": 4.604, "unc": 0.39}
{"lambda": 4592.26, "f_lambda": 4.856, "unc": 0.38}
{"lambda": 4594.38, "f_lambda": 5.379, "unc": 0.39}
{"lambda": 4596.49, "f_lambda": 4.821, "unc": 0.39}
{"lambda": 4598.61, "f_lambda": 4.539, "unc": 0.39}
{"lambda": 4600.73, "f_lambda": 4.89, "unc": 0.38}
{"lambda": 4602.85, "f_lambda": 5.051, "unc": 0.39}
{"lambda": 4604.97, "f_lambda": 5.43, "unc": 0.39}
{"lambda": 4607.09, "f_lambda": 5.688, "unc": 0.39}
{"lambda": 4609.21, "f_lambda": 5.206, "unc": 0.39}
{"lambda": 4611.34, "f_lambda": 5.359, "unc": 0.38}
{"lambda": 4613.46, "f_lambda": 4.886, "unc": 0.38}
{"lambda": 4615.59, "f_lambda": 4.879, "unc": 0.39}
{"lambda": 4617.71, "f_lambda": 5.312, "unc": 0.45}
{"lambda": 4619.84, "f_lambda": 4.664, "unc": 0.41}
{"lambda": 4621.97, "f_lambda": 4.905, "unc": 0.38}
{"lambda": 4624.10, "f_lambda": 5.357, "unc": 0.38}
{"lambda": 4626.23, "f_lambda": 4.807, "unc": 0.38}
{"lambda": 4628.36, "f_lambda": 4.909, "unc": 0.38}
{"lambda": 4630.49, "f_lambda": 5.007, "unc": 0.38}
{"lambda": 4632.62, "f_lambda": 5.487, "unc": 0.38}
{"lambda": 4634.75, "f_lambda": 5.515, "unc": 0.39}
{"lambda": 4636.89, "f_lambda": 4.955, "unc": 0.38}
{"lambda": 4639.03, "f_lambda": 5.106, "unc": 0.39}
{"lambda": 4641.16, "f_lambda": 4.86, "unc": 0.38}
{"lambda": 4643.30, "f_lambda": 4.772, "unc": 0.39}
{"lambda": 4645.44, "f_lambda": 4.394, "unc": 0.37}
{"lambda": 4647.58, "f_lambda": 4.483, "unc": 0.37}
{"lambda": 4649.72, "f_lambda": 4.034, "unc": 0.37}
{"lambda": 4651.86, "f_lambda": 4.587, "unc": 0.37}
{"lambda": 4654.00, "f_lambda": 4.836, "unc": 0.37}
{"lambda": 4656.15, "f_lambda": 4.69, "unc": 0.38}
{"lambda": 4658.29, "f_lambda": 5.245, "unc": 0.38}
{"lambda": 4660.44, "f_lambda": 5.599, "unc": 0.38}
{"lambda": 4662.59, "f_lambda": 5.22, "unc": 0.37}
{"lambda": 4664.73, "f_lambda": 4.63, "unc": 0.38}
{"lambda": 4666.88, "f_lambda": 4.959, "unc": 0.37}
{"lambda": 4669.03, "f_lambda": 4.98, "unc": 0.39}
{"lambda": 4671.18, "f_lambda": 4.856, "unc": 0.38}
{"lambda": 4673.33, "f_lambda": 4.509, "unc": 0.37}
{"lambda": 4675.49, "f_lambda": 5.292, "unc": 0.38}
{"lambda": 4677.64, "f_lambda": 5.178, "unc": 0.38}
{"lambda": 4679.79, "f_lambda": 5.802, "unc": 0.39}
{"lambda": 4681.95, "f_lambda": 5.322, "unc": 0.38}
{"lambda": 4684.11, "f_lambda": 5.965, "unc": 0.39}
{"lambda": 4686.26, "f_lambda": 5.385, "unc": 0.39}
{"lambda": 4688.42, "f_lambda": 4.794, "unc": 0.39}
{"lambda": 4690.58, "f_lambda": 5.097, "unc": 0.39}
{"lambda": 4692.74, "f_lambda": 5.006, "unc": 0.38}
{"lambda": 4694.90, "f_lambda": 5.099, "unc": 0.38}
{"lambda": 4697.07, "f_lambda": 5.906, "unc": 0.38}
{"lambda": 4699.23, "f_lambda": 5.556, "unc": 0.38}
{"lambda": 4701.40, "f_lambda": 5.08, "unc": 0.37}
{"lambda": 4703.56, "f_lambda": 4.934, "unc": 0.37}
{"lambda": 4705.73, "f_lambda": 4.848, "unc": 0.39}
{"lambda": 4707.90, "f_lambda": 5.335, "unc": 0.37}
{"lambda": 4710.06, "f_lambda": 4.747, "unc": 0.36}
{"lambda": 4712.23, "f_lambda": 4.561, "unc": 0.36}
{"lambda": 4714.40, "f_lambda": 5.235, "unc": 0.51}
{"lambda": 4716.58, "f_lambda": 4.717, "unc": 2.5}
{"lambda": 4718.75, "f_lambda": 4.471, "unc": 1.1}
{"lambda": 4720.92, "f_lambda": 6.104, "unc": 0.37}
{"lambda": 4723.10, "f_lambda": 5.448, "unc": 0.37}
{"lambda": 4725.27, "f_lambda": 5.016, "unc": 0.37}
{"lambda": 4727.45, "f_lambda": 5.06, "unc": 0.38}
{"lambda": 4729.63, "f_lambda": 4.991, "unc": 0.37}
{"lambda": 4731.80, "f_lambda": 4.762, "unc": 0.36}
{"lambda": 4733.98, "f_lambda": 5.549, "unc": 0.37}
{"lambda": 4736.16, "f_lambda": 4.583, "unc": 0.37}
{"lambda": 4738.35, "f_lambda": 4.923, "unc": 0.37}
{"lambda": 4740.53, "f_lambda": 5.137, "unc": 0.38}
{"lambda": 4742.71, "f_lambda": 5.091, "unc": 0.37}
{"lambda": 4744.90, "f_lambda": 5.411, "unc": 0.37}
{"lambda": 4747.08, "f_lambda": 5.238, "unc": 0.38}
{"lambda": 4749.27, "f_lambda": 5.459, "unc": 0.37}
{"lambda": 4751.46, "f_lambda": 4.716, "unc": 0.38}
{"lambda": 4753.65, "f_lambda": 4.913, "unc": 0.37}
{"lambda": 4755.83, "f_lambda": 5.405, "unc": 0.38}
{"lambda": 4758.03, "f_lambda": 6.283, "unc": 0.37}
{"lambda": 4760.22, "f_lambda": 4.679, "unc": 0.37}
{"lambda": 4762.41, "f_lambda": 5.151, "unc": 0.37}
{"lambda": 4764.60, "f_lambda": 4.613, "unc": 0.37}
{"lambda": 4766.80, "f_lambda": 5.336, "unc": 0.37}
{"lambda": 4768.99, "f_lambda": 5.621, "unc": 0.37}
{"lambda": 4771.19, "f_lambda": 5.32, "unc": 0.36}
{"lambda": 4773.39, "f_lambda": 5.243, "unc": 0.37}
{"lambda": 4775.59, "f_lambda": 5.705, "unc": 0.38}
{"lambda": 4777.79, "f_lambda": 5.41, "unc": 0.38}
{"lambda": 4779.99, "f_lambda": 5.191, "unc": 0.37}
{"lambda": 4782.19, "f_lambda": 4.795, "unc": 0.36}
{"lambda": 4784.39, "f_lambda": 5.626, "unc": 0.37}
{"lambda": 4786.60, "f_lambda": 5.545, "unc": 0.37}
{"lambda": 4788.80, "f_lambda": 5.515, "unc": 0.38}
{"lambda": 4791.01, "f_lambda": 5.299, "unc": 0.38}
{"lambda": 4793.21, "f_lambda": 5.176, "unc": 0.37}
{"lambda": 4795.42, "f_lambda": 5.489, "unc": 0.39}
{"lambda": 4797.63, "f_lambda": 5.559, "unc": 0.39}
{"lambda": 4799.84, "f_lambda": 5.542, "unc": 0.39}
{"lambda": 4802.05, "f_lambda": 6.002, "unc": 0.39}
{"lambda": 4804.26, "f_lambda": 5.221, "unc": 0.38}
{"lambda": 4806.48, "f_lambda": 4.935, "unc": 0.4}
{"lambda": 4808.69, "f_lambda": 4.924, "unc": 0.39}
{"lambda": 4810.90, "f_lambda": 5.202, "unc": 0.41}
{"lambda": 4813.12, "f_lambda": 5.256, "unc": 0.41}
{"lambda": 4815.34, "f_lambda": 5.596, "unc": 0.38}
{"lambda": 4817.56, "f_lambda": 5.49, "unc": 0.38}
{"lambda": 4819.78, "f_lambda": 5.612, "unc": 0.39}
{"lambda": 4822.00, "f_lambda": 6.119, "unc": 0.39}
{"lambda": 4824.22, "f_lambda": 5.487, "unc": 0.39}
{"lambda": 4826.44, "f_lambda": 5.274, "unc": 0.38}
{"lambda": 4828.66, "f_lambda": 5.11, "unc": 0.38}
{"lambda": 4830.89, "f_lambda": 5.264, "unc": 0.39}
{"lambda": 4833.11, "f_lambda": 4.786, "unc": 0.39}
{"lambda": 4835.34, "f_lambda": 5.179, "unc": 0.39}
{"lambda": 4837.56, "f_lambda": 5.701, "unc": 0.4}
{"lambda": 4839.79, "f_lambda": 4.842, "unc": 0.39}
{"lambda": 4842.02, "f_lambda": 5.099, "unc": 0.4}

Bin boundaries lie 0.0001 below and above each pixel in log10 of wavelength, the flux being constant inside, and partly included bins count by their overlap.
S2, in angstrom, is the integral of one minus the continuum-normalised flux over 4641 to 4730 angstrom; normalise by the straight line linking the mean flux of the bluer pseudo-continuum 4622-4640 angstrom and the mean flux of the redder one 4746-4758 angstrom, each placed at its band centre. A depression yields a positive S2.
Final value 2.41 angstrom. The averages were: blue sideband 5.13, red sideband 5.24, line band 5.04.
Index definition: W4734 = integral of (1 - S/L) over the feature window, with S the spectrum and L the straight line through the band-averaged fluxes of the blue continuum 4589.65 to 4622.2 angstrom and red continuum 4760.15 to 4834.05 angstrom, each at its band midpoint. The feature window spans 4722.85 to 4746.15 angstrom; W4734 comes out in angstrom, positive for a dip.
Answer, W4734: 0.7 angstrom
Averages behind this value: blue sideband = 5.04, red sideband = 5.34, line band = 5.08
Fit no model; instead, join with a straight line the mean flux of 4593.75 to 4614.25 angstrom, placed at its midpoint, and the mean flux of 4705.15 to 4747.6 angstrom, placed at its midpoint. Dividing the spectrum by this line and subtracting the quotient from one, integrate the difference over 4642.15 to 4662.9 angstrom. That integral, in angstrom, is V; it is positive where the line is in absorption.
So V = 1.3 angstrom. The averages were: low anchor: 5.12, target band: 4.77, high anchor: 5.06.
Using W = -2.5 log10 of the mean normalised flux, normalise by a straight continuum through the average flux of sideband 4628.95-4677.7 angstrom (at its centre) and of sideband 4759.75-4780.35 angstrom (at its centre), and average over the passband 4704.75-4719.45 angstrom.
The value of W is 0.05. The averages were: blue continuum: 4.92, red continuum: 5.25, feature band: 4.85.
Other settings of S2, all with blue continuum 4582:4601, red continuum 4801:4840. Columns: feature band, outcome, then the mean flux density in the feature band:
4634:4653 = 1.18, 4.73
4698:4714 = 0.39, 5.03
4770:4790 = -0.37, 5.37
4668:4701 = -0.84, 5.25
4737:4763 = 0.15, 5.19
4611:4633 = -0.08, 5.03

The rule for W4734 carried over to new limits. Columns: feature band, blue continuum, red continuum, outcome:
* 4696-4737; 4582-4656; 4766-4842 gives 0.6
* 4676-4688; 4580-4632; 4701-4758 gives -1.0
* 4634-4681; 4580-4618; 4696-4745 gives 1.4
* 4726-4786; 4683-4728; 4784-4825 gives 1.3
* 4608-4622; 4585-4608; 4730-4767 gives 0.0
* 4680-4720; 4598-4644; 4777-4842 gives 0.4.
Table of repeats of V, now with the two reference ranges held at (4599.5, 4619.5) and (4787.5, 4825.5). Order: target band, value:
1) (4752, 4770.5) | 0.5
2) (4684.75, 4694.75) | 0.3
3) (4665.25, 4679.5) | 0.7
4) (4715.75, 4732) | 0.7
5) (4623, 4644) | 0.5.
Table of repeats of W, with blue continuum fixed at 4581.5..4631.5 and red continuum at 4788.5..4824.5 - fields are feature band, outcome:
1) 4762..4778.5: 0.01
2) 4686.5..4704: 0.00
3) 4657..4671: 0.02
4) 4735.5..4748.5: 0.05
